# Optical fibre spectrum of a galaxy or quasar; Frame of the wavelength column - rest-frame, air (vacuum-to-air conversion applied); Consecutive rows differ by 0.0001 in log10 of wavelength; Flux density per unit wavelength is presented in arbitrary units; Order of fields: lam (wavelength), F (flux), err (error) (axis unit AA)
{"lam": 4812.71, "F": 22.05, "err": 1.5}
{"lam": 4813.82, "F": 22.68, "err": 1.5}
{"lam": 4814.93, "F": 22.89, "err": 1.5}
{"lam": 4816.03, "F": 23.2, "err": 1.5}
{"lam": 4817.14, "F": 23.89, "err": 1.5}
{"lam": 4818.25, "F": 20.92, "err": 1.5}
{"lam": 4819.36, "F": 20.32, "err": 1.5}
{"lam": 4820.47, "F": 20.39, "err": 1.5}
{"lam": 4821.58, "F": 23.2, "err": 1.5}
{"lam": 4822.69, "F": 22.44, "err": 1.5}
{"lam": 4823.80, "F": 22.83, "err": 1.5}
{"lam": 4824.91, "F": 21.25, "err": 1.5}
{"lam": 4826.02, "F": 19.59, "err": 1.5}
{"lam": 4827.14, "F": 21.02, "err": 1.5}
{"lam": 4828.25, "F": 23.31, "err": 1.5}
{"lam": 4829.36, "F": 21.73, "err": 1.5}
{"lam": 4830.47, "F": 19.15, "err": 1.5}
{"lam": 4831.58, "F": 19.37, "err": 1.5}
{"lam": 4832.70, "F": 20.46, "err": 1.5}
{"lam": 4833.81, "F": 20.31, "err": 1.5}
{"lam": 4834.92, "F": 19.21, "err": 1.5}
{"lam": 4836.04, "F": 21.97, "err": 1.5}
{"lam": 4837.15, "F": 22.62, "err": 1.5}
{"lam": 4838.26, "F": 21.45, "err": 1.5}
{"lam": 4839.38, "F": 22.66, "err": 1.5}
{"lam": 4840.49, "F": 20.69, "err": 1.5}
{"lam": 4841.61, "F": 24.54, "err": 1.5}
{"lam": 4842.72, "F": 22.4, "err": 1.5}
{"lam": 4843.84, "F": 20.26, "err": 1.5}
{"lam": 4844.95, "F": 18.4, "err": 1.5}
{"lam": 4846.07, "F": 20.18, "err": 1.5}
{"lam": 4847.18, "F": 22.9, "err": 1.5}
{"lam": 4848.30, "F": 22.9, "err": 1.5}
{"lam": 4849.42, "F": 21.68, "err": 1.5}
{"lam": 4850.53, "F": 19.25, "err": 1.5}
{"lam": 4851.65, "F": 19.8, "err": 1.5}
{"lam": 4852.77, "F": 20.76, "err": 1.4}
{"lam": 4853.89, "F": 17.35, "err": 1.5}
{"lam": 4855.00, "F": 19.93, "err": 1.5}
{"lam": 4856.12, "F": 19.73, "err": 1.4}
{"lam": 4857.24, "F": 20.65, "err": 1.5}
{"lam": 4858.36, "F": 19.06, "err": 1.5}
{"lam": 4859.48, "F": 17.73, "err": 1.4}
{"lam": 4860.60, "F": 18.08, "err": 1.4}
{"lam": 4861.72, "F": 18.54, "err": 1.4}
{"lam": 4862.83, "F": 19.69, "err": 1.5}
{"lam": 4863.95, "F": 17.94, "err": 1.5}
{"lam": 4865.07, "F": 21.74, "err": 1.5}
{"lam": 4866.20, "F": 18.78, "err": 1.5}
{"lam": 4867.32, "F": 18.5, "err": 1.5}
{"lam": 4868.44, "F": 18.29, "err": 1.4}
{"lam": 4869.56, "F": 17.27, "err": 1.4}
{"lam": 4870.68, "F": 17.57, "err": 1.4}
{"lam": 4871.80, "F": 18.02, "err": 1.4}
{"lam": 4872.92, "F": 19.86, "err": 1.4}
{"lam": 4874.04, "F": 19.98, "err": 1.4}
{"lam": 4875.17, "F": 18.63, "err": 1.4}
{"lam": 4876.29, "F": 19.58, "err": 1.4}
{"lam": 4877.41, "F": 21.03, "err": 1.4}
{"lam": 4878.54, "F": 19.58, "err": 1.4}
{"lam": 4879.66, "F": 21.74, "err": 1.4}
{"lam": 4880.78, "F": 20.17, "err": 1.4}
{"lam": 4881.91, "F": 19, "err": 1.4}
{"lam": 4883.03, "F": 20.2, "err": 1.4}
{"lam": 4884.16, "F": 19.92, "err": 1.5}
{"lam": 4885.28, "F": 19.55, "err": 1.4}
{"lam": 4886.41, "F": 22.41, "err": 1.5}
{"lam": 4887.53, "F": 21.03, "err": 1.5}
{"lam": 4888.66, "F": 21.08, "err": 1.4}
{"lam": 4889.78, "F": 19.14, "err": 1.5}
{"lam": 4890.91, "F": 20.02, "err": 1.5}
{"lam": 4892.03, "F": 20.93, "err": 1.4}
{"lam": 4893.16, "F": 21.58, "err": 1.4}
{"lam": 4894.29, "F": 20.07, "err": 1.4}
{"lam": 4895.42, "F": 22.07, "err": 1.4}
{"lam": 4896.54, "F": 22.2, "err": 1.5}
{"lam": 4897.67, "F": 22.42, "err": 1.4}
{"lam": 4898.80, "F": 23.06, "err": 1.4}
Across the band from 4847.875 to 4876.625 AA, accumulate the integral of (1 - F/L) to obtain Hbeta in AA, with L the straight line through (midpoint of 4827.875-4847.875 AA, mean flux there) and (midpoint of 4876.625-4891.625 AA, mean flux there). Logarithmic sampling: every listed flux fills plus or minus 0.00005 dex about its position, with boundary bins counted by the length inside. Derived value 2.1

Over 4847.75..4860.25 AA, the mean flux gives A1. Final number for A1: 19.9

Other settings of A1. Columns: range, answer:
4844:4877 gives 19.4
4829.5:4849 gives 21.2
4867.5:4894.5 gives 19.8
